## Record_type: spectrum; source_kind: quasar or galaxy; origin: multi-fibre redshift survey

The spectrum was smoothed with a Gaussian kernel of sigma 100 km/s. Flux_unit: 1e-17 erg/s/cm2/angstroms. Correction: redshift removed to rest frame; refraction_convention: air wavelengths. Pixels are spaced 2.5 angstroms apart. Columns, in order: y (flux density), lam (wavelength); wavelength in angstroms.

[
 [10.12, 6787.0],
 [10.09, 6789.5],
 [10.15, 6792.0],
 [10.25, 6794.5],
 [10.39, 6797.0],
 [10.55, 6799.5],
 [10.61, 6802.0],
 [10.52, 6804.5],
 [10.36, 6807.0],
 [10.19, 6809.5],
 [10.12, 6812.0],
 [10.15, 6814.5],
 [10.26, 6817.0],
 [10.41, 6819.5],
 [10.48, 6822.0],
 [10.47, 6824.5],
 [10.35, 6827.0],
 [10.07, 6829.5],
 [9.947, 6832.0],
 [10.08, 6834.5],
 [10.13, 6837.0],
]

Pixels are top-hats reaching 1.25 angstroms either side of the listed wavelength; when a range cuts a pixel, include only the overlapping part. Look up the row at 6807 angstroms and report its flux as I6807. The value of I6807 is 10.36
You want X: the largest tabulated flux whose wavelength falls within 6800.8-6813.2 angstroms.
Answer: 10.61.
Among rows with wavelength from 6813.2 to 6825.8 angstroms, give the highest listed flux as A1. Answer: 10.48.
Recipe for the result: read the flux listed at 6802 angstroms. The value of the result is 10.61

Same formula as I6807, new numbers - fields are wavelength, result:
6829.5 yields 10.07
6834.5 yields 10.08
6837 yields 10.13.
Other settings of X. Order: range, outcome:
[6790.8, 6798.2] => 10.39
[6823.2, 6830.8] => 10.47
